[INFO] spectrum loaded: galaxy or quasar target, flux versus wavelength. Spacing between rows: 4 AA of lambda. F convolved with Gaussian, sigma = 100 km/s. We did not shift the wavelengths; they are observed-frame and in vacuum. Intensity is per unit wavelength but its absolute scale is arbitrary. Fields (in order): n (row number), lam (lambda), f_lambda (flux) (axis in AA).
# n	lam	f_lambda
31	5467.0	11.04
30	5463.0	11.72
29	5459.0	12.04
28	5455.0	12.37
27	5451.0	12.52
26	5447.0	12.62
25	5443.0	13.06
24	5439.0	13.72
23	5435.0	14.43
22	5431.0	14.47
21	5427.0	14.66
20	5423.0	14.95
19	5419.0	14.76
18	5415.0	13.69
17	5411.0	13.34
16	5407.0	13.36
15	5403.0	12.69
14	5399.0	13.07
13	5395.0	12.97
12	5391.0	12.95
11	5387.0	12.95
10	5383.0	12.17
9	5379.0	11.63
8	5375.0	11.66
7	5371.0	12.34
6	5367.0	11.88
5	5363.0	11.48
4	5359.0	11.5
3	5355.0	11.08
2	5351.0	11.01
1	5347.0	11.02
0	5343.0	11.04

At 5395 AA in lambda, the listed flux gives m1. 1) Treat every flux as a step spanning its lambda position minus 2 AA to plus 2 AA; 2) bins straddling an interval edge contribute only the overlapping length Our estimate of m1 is 12.97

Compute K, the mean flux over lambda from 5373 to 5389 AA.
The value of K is 12.1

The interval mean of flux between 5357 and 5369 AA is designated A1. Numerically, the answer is 11.6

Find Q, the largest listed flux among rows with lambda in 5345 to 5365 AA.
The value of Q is 11.5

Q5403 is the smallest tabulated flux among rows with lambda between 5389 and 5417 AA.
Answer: 12.69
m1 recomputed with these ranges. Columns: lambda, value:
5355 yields 11.08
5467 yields 11.04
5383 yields 12.17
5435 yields 14.43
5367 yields 11.88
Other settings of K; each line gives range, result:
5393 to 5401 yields 13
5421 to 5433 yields 14.7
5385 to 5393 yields 12.9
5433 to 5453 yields 13.3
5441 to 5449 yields 12.8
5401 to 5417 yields 13.3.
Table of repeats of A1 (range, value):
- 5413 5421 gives 14.2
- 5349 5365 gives 11.3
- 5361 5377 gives 11.8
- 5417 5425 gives 14.9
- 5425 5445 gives 14.1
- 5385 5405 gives 12.9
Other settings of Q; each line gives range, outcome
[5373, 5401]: 13.07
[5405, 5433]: 14.95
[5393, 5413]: 13.36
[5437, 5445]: 13.72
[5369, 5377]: 12.34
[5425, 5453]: 14.66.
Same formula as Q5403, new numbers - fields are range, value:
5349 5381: 11.01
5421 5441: 13.72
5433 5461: 12.04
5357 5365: 11.48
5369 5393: 11.63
